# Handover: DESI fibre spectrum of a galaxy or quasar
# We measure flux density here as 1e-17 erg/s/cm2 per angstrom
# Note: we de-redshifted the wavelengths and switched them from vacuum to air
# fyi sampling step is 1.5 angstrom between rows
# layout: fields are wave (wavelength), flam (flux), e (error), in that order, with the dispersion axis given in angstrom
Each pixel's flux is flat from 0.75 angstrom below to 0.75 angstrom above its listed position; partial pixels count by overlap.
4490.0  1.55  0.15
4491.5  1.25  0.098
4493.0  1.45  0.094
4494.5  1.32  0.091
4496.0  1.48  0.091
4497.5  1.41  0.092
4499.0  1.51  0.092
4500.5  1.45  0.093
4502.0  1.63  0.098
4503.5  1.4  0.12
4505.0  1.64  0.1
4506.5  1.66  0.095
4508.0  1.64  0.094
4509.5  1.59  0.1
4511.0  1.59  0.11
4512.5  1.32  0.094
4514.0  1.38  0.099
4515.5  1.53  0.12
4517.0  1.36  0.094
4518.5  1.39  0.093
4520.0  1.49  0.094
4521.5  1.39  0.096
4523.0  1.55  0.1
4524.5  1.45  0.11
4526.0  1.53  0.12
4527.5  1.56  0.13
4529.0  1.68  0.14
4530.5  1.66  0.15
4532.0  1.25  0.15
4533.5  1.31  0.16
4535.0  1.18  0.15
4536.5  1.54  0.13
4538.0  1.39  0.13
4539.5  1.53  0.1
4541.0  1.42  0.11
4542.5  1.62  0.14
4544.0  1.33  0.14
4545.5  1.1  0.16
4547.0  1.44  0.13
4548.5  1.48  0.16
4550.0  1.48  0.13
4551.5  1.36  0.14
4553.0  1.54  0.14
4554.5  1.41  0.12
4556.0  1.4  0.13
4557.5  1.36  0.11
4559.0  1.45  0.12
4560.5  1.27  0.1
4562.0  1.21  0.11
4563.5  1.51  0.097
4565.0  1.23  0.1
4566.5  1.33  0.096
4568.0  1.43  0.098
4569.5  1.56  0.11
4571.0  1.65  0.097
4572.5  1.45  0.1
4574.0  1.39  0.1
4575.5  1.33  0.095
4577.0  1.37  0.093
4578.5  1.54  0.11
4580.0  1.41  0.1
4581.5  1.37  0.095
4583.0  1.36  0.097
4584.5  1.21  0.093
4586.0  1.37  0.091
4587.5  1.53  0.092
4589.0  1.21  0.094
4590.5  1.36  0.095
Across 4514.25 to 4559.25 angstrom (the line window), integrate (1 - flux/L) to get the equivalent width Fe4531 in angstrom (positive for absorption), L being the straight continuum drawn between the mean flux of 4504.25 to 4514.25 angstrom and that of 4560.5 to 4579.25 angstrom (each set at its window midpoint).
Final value 1.5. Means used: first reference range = 1.55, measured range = 1.44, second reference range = 1.41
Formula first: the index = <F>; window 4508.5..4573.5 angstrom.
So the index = 1.44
